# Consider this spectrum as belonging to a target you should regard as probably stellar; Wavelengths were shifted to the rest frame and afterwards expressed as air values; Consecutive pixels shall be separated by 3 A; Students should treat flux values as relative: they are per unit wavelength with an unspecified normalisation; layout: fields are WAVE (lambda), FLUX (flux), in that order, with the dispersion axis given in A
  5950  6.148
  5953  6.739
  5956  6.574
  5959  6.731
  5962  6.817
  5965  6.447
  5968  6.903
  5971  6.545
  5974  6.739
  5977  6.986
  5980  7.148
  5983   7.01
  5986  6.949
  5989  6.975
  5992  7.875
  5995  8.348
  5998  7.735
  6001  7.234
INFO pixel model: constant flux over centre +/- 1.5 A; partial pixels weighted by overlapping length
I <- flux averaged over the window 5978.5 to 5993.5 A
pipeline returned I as 7.19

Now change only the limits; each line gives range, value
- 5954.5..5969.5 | 6.69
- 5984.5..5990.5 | 6.96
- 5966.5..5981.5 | 6.86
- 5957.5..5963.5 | 6.77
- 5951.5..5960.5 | 6.68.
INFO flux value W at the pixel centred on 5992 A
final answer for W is 7.875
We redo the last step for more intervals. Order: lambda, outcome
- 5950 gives 6.148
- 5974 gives 6.739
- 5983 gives 7.01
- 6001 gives 7.234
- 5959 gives 6.731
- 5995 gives 8.348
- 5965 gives 6.447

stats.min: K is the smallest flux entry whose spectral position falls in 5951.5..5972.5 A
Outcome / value 6.447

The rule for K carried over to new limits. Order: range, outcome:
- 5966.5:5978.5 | 6.545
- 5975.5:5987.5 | 6.949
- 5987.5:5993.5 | 6.975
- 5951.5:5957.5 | 6.574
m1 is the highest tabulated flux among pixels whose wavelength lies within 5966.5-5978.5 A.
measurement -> 6.986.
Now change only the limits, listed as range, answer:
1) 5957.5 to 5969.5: 6.903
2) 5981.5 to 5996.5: 8.348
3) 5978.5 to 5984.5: 7.148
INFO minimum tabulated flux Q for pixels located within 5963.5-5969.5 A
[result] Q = 6.447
